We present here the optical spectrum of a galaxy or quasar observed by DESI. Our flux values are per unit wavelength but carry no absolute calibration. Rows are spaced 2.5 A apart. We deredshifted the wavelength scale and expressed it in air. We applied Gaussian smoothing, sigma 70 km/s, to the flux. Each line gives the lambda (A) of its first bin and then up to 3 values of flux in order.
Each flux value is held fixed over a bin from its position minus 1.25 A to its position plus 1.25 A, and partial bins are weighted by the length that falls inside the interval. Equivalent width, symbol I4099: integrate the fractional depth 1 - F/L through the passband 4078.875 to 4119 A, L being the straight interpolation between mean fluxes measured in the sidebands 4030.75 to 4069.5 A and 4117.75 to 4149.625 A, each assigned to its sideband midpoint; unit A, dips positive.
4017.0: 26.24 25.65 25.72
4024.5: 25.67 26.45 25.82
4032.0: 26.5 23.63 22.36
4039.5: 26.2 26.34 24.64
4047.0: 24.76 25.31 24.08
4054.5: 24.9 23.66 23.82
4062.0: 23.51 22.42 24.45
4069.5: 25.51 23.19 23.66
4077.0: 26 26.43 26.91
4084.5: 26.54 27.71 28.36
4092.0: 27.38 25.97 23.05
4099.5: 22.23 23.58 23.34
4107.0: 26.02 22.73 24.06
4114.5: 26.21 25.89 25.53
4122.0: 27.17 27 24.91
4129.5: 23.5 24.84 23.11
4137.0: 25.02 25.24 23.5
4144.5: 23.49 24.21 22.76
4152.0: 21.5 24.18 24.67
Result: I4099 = -1.3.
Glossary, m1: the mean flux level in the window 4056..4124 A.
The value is 25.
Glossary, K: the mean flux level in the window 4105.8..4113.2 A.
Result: 24.3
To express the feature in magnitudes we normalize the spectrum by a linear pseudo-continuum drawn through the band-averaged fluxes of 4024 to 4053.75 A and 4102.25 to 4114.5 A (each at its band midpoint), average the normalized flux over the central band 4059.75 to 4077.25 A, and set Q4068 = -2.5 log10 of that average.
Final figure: 0.034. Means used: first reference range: 25.1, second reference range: 24.2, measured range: 24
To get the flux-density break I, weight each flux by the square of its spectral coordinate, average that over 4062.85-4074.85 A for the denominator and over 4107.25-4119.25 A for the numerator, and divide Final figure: 1.07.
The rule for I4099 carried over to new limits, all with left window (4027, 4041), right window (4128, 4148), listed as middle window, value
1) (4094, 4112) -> 0.5 A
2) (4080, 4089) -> -0.9 A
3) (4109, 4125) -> -0.8 A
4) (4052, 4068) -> 0.7 A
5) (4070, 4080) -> 0.0 A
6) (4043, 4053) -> 0.1 A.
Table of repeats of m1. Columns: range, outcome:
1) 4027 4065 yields 24.6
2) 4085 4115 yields 25.1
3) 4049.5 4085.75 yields 24.7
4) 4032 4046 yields 24.8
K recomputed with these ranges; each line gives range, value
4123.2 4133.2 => 25.1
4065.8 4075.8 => 24.2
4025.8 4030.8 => 26.1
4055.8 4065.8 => 23.4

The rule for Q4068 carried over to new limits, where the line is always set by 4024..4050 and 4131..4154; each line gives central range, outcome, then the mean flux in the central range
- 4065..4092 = -0.05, 25.8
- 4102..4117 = -0.01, 24.5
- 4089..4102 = -0.03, 25.1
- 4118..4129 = -0.08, 26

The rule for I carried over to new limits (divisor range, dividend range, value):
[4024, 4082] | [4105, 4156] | 1.03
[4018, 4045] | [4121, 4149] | 1.02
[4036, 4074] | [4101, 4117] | 1.03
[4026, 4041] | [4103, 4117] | 1.01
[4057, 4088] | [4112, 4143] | 1.03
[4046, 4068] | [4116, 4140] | 1.08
